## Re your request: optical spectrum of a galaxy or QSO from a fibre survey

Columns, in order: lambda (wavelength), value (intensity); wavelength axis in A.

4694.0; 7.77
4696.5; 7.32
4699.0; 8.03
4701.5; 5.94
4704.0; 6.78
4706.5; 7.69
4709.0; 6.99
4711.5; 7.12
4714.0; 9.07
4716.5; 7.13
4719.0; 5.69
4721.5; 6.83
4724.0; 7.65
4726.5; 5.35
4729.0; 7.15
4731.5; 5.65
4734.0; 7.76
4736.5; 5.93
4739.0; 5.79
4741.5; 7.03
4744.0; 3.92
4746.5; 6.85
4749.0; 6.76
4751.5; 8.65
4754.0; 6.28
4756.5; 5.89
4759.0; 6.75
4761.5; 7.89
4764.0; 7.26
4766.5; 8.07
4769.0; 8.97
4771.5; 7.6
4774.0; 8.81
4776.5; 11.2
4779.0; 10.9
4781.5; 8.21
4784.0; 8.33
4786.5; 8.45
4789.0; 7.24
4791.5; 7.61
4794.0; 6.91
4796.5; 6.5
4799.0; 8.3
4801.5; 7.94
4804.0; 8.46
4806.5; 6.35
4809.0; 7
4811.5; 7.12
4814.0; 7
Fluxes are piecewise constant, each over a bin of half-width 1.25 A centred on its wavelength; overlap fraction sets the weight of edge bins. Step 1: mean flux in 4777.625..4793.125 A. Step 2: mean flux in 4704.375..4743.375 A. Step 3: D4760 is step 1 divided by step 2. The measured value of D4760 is 1.2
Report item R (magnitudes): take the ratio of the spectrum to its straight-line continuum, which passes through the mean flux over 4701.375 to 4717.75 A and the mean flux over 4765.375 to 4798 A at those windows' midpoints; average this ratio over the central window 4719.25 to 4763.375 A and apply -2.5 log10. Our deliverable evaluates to 0.18 mag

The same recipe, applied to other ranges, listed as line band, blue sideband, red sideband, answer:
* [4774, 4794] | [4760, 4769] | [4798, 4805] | -0.09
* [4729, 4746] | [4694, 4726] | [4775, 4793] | 0.26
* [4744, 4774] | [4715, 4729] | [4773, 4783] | 0.20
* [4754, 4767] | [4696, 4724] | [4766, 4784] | 0.23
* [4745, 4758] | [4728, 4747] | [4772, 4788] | 0.06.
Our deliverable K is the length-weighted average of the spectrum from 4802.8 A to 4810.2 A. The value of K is 7.26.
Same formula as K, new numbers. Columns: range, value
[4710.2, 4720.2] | 7.26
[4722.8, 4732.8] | 6.45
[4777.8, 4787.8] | 8.95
